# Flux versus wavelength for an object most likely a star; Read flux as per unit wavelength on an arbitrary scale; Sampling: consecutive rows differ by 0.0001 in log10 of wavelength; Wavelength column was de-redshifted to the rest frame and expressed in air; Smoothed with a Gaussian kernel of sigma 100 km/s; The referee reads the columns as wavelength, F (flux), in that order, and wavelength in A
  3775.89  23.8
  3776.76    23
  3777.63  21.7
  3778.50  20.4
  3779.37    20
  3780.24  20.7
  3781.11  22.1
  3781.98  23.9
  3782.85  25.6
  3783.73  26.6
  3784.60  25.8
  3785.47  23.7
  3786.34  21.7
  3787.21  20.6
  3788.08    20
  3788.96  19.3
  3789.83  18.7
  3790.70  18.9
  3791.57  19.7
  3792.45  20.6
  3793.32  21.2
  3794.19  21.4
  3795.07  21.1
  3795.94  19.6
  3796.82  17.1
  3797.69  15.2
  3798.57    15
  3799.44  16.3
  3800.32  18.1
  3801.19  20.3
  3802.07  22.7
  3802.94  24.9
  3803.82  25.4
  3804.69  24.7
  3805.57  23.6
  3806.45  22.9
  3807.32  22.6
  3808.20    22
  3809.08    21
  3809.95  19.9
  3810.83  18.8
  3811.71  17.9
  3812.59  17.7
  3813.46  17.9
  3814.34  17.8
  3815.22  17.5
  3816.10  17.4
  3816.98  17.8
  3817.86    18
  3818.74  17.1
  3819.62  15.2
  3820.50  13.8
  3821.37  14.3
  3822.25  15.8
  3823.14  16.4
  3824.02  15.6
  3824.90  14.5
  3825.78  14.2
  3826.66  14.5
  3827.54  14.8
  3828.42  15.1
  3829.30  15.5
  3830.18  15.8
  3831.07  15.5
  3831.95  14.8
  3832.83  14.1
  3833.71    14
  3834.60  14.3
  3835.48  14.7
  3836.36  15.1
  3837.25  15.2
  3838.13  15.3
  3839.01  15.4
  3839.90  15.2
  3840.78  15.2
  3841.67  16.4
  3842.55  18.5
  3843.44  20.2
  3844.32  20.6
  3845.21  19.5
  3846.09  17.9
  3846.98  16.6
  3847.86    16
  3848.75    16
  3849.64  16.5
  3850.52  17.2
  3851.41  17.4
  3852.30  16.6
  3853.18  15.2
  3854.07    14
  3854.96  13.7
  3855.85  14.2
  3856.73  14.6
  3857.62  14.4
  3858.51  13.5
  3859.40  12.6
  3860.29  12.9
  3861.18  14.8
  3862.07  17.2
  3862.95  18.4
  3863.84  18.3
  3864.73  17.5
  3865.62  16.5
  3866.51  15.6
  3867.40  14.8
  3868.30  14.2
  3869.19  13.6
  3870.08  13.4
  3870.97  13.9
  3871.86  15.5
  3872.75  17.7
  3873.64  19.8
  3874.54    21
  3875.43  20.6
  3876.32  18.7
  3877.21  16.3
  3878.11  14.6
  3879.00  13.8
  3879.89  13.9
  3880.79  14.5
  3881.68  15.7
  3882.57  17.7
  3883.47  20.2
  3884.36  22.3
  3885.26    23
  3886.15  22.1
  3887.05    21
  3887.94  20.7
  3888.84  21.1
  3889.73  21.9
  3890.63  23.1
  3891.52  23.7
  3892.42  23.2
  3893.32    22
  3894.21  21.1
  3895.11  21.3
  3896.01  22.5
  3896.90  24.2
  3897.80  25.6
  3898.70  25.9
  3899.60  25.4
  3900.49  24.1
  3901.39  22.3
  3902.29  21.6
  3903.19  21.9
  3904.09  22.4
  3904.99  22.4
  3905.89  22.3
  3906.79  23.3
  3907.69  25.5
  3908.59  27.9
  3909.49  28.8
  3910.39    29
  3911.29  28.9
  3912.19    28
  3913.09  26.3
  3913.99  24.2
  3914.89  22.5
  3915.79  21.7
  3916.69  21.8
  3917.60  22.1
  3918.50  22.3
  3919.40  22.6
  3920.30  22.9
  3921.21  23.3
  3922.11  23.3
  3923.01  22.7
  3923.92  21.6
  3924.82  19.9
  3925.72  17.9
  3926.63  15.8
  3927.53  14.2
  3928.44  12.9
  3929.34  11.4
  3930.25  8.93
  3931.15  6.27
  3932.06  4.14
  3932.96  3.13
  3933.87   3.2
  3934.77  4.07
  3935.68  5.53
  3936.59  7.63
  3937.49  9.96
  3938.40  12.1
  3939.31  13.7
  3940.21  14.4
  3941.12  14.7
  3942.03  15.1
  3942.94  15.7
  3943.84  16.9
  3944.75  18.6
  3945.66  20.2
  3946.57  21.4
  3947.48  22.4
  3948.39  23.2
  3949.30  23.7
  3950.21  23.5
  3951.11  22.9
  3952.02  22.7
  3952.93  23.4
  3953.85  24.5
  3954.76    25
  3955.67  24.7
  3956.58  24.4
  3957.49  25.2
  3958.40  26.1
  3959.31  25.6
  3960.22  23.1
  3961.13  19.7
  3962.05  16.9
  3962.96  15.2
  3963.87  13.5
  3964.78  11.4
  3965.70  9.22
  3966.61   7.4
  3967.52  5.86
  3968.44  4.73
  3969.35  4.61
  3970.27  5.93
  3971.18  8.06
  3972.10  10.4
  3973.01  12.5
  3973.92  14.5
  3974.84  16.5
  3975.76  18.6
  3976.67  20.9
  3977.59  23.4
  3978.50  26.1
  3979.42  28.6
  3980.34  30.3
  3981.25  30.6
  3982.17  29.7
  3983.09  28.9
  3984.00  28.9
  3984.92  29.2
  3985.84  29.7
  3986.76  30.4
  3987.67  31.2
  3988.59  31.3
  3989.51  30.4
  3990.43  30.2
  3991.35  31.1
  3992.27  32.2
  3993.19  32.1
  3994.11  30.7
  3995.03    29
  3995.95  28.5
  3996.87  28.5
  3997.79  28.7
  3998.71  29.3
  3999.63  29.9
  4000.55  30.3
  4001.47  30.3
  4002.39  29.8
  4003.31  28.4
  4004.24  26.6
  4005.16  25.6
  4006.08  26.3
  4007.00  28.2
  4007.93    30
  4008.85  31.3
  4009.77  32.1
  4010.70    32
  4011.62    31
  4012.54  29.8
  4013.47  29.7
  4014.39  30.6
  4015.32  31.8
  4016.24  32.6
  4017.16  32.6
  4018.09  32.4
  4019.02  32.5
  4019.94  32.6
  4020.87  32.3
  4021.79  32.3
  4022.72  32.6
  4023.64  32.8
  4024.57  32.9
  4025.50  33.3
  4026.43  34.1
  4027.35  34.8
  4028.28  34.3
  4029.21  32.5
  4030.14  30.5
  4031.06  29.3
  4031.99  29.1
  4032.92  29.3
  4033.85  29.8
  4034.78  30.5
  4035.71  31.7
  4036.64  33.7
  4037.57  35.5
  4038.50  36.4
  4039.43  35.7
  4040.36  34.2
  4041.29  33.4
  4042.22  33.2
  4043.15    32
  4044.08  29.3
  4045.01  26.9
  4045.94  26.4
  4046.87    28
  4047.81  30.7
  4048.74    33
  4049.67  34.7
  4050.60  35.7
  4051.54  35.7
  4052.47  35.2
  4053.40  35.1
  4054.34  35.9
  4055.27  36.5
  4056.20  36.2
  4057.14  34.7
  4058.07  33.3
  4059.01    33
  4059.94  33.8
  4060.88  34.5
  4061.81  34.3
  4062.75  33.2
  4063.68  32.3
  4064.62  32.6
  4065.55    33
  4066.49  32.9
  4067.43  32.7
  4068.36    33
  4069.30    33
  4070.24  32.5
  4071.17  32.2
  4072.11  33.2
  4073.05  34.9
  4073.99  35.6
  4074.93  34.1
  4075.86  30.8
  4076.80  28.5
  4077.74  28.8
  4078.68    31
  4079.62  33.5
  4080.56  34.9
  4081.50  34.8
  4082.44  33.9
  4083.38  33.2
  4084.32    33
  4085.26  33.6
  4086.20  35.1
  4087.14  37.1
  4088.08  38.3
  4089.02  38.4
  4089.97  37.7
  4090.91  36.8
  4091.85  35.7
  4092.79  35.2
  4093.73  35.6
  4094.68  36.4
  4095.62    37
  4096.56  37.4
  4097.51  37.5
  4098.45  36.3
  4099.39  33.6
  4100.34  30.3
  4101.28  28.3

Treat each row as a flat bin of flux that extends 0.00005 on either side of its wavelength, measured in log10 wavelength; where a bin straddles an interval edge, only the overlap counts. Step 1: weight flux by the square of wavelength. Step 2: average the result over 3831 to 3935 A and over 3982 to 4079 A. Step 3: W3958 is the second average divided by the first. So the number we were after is 1.86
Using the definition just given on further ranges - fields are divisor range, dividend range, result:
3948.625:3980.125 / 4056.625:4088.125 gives 1.95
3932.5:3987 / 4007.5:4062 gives 1.86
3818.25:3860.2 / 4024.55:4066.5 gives 2.35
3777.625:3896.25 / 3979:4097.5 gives 1.98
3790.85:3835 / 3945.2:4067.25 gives 1.71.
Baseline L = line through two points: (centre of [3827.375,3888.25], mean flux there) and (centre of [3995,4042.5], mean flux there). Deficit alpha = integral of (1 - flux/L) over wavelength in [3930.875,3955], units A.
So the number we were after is 8.91 A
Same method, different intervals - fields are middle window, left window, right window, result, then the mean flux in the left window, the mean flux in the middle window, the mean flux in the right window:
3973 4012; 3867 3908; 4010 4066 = 1.0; 20.1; 28.2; 32.6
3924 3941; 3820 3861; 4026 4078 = 9.1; 15.5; 10.6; 32.8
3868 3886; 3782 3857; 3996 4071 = 3.9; 18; 17.1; 32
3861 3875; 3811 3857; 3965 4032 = 1.4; 16.1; 16.4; 26.9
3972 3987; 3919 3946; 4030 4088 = -2.2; 14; 24.3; 33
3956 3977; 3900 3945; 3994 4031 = 8.1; 18.2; 14.8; 30.8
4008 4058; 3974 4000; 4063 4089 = -2.6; 28.2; 32.5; 33.4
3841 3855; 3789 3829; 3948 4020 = 2.0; 18.5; 17.1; 24.8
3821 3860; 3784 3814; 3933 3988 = 8.5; 20.5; 15.6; 18.5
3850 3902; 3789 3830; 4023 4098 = 9.8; 18.5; 18.3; 33.5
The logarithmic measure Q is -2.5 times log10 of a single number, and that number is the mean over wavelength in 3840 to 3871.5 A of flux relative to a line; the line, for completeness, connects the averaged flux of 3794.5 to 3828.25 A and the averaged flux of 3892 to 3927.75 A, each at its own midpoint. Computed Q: 0.27 mag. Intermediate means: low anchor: 18.4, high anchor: 23.2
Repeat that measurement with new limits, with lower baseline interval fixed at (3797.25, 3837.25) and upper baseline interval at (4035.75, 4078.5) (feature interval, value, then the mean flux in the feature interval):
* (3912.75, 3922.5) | 0.050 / 23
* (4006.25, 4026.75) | -0.043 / 31.7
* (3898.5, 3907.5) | -0.003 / 23.1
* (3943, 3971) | 0.403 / 18.3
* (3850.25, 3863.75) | 0.306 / 15.2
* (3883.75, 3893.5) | 0.000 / 22.2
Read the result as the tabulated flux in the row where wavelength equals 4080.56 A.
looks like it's 34.9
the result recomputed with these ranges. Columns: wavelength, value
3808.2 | 22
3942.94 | 15.7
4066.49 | 32.9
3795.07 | 21.1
